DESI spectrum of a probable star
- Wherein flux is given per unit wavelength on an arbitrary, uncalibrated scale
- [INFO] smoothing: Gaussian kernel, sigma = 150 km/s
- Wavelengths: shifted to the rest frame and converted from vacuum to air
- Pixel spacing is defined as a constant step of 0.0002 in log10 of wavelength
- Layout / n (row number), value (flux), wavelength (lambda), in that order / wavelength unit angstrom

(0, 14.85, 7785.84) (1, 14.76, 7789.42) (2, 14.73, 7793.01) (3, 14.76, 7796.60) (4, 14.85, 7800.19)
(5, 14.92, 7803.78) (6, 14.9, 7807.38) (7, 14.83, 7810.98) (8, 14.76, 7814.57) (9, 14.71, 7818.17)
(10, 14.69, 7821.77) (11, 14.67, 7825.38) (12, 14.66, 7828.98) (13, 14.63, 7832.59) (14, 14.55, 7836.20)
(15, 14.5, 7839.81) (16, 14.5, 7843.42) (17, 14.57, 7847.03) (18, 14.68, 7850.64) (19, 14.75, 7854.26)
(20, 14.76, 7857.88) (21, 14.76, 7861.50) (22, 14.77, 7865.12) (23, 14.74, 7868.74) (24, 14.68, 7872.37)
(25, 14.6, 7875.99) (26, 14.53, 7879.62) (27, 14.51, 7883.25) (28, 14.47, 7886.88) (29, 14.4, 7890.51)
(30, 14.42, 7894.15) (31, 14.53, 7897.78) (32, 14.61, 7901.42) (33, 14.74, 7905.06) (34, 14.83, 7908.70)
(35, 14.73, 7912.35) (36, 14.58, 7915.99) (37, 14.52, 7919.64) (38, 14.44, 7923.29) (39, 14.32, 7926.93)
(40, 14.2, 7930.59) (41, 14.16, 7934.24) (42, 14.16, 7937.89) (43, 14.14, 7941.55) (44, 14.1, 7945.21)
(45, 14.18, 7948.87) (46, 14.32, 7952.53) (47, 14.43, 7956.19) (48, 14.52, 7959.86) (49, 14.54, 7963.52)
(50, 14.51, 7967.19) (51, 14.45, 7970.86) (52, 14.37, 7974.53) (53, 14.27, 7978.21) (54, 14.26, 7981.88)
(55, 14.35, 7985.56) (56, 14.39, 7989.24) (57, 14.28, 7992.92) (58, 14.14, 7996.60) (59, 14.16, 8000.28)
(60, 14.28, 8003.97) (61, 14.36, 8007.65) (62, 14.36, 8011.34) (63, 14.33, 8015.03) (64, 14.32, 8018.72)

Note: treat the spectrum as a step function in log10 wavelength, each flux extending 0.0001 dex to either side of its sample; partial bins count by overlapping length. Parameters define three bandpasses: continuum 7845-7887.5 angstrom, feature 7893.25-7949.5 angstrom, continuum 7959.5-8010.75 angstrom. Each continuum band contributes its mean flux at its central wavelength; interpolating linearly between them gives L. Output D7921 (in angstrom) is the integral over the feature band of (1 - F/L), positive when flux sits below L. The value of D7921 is 0.36 angstrom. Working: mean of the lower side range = 14.7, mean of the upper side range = 14.3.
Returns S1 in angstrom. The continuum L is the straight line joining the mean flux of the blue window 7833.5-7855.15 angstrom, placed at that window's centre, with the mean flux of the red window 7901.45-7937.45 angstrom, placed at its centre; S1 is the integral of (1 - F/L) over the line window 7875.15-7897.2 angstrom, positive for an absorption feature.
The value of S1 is 0.1 angstrom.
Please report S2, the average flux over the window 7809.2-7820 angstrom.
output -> 14.8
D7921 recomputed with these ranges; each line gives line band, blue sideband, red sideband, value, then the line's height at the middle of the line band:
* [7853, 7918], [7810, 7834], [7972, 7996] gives -0.4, 14.6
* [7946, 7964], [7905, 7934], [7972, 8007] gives 0.0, 14.4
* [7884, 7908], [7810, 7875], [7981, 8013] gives 0.0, 14.5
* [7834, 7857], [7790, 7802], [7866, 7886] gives 0.1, 14.7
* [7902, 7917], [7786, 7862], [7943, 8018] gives -0.2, 14.5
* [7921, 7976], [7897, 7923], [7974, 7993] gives 0.5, 14.5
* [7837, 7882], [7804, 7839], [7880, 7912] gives 0.0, 14.6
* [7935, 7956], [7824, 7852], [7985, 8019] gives 0.3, 14.4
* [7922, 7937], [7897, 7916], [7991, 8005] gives 0.3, 14.6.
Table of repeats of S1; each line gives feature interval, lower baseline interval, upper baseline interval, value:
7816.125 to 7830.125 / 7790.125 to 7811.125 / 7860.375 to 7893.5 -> 0.07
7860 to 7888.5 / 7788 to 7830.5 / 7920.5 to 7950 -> -0.28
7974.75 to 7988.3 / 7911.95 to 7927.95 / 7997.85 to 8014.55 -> 0.04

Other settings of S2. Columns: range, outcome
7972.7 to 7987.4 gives 14.3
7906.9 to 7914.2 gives 14.8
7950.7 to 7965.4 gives 14.5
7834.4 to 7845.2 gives 14.5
